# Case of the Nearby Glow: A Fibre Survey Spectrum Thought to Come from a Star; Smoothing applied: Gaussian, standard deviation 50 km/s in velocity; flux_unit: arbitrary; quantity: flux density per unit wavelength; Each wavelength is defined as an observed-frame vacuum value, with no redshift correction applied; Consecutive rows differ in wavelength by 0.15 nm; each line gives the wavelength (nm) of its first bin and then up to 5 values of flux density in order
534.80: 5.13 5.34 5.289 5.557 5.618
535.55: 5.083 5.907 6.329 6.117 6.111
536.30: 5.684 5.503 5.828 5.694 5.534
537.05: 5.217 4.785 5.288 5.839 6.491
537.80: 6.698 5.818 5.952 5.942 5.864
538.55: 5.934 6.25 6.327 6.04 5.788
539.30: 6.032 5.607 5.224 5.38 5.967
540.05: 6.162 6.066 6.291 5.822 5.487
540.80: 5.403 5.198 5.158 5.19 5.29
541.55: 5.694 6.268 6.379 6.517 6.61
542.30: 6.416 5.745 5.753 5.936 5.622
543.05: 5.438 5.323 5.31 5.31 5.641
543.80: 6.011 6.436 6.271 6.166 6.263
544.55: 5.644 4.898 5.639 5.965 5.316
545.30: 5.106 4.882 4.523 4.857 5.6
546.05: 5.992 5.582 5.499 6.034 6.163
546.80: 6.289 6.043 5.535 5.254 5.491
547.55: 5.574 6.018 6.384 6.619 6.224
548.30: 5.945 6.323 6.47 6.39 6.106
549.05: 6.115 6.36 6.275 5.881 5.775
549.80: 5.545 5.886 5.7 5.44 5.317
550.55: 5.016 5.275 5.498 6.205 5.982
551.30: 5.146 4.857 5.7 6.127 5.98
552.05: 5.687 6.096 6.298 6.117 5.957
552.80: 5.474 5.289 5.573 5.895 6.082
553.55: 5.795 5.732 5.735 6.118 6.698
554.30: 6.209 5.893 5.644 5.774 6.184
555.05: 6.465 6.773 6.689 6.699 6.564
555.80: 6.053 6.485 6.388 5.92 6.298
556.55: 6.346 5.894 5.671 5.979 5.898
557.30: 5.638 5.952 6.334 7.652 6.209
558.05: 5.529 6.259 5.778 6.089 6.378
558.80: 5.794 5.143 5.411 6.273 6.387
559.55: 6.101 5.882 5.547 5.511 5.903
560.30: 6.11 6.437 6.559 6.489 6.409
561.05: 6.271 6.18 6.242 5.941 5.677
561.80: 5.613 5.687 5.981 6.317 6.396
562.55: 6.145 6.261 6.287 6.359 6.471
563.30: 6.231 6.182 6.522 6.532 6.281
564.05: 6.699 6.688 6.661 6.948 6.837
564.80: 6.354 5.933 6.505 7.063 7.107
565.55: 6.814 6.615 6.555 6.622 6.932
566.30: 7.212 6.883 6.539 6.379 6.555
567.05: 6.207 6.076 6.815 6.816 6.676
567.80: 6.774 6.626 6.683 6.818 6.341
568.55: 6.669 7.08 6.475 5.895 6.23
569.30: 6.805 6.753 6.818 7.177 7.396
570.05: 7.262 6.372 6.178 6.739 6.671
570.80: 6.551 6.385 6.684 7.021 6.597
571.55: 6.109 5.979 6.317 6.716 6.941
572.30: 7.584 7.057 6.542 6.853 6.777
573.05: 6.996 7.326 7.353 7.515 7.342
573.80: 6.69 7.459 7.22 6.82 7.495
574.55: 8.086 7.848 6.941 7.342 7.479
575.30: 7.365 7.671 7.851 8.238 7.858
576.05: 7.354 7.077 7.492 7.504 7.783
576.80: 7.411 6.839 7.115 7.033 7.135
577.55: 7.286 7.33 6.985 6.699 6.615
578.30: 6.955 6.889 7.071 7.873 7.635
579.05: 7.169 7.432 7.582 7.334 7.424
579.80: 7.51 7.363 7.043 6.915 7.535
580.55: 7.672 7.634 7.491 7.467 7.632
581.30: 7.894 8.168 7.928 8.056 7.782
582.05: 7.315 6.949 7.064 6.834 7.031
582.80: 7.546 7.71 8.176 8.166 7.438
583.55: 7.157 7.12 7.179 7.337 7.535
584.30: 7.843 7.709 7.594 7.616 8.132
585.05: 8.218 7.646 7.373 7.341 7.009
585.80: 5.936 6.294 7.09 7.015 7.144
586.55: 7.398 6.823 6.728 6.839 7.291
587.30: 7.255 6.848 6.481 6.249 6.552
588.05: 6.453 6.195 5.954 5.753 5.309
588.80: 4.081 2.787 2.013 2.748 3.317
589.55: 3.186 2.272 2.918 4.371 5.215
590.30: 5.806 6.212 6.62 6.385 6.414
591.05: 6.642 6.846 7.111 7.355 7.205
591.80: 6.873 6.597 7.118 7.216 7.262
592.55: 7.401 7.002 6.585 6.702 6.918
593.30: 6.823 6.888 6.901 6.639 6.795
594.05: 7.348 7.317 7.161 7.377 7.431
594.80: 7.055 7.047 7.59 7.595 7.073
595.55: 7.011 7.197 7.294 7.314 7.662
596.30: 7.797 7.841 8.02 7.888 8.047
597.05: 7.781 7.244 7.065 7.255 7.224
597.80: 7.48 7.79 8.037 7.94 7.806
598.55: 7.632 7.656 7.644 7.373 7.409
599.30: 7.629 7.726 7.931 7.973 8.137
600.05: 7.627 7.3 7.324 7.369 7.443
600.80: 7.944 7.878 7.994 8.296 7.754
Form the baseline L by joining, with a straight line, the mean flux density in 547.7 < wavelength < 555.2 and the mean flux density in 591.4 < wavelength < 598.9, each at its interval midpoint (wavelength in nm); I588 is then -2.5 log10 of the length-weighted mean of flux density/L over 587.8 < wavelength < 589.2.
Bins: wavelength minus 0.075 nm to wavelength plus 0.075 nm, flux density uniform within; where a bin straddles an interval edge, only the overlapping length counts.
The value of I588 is 0.38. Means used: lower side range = 5.91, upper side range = 7.32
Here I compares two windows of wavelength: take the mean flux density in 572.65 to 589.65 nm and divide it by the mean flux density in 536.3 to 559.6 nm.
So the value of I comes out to 1.2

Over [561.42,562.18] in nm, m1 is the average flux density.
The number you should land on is 5.79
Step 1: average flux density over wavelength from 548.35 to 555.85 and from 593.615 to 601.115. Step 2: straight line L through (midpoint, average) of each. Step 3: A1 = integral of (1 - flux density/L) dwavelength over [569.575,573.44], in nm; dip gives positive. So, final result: -0.10 nm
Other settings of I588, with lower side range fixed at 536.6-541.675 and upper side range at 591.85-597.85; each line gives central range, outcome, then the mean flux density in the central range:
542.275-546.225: 0.05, 5.61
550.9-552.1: 0.07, 5.71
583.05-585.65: -0.09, 7.6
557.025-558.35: 0.02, 6.15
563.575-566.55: -0.04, 6.69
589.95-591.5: 0.14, 6.25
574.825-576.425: -0.12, 7.53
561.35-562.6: 0.07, 5.98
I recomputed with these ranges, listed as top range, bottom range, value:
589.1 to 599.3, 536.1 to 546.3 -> 1.18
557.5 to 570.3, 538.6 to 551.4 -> 1.11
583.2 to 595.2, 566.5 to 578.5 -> 0.94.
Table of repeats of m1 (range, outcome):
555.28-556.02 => 6.5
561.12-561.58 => 6.12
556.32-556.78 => 6.17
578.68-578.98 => 7.74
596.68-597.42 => 7.61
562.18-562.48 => 6.35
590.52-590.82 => 6.5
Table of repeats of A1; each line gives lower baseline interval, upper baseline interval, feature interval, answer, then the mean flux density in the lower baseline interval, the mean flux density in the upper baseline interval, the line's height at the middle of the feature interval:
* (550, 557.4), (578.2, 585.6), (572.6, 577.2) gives -0.16 nm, 5.92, 7.5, 7.1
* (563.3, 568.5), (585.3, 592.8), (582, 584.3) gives -0.44 nm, 6.62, 6.04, 6.19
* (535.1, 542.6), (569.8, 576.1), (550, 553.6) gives 0.34 nm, 5.81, 7.07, 6.29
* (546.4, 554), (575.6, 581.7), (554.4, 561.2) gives 0.15 nm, 5.85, 7.39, 6.27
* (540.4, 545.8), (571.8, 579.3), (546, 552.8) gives 0.11 nm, 5.66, 7.25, 5.97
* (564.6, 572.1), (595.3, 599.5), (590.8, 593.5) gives 0.17 nm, 6.63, 7.56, 7.4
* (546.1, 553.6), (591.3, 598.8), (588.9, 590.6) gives 0.78 nm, 5.85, 7.31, 7.14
